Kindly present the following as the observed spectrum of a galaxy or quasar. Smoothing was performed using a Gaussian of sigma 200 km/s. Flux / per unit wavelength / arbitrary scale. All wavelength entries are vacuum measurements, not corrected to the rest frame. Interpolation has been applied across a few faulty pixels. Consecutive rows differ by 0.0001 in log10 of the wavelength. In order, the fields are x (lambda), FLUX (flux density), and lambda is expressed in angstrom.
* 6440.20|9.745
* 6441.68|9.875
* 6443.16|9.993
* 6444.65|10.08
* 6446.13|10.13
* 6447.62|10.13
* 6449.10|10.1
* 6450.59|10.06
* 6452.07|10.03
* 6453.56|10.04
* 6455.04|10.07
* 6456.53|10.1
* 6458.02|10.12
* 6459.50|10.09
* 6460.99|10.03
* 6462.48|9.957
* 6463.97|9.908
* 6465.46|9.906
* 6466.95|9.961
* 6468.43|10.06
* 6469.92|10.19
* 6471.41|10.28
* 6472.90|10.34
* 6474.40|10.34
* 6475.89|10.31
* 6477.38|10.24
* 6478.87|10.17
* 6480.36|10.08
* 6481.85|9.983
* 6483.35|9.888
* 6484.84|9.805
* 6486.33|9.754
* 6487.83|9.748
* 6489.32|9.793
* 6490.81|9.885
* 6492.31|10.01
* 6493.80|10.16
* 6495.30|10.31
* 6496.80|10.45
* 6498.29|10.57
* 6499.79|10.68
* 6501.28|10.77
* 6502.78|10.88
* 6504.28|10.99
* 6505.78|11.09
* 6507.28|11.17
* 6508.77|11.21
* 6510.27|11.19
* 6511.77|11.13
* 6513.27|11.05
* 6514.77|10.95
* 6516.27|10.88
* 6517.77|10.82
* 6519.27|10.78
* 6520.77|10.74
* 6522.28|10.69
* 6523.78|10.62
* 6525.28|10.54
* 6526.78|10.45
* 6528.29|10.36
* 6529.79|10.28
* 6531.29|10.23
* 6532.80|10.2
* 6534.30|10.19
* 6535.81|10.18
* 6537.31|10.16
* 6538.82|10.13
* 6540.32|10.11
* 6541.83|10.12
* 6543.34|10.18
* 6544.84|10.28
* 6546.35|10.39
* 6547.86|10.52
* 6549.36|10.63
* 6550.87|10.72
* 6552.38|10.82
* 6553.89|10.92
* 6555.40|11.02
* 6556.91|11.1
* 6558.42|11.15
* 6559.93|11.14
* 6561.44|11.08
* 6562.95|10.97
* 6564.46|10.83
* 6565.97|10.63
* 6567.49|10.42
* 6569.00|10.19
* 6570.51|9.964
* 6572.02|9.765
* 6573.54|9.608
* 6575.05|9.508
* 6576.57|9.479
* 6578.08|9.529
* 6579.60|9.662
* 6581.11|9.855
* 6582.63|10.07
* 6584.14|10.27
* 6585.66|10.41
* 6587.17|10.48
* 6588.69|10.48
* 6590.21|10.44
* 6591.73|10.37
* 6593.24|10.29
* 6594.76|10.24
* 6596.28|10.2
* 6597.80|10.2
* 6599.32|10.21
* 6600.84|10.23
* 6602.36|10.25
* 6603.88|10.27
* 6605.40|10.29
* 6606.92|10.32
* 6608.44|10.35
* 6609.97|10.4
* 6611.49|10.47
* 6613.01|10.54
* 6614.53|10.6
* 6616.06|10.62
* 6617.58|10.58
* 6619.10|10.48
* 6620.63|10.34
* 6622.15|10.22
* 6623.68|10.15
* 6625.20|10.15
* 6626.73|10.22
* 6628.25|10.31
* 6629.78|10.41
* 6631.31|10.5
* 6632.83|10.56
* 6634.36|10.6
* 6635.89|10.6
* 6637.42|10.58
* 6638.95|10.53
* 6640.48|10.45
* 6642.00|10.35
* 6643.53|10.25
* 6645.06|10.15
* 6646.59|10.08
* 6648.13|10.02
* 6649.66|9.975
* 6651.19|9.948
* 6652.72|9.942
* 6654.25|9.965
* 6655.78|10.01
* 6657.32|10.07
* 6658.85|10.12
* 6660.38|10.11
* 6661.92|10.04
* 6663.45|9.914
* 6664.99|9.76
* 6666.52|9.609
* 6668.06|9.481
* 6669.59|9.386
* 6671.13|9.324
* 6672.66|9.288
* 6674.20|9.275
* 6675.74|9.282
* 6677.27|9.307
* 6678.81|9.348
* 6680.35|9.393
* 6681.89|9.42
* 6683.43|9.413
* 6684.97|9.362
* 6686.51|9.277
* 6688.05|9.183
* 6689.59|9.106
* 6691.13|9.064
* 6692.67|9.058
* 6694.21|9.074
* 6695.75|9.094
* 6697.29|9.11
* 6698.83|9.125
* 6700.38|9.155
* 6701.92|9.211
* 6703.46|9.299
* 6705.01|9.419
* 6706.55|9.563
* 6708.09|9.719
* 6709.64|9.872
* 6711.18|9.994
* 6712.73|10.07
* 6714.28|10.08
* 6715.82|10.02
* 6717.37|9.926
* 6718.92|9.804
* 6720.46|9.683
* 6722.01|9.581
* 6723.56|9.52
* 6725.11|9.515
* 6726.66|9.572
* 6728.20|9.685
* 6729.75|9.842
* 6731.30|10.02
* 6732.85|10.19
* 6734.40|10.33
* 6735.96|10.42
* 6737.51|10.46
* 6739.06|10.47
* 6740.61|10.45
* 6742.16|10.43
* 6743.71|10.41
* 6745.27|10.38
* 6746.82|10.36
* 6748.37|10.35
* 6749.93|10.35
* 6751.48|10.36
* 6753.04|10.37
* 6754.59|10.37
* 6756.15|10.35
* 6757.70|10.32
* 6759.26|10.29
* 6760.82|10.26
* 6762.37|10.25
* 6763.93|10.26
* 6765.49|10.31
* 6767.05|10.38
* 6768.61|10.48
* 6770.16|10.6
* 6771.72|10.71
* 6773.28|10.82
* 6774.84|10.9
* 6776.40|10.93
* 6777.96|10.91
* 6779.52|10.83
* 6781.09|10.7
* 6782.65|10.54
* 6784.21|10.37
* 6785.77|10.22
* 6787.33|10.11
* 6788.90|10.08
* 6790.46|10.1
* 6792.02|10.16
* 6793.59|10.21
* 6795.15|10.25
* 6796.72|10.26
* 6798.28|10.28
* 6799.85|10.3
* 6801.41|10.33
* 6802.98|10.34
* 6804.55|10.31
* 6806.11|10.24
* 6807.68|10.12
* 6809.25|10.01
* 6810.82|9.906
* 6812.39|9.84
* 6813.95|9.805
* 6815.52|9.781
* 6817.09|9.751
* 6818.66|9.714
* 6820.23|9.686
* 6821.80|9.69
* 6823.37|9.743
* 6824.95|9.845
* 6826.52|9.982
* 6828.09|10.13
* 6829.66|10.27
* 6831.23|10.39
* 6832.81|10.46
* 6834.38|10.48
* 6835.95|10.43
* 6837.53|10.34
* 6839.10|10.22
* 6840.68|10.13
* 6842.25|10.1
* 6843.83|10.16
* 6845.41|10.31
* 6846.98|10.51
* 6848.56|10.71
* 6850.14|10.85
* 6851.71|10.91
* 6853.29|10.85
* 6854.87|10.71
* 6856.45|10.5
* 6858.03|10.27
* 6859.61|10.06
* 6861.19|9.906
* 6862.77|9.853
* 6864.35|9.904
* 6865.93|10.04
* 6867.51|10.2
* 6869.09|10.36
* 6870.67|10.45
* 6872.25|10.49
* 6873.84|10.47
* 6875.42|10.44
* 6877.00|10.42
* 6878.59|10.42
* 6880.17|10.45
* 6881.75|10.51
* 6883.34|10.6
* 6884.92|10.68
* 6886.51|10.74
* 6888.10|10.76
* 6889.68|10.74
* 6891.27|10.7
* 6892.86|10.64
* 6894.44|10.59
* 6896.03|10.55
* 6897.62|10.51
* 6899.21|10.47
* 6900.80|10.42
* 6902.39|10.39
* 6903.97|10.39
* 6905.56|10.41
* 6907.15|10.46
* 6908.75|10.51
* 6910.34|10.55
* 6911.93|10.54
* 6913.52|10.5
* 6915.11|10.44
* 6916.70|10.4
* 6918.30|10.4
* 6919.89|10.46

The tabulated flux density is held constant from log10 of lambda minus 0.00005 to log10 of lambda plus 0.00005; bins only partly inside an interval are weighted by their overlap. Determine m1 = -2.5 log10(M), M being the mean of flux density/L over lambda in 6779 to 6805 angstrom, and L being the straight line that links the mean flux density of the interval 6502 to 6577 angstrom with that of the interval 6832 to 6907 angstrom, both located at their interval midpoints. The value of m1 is 0.02 mag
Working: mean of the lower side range 10.6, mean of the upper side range 10.4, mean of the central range 10.3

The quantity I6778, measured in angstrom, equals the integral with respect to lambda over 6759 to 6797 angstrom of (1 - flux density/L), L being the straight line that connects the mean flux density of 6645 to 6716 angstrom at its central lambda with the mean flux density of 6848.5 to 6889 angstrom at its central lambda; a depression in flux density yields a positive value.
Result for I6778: -1.6 angstrom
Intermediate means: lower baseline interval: 9.57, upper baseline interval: 10.4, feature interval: 10.4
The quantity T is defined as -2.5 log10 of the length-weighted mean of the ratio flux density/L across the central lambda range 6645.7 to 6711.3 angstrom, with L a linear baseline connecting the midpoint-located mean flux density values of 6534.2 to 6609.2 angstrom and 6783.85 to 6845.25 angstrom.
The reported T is 0.077 mag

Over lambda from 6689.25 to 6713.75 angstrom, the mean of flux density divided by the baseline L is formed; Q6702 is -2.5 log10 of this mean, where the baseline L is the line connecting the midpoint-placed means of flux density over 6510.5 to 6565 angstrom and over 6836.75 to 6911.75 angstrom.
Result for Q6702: 0.13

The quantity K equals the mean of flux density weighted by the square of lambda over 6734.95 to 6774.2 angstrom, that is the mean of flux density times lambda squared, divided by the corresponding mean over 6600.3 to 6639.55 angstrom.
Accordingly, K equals 1.0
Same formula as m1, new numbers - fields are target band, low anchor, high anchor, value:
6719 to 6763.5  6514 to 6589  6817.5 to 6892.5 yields 0.021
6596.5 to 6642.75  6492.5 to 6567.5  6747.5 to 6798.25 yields 0.018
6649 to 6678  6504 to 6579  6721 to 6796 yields 0.073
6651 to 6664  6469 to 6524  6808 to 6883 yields 0.037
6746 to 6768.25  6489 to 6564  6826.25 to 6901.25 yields 0.016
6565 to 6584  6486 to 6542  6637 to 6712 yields 0.029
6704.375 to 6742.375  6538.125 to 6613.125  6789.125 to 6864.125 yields 0.034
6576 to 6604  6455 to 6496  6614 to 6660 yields 0.007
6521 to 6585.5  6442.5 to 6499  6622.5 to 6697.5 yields -0.042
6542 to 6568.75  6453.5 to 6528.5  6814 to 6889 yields -0.037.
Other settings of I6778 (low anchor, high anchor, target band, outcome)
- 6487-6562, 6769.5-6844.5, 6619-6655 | 0.6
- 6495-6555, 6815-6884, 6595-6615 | 0.4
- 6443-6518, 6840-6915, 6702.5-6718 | 0.9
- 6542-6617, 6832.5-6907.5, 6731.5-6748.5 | 0.1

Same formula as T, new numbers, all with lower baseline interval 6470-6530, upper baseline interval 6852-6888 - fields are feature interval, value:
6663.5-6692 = 0.12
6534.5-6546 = 0.03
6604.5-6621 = 0.00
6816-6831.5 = 0.05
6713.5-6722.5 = 0.06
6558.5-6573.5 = -0.01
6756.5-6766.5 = 0.01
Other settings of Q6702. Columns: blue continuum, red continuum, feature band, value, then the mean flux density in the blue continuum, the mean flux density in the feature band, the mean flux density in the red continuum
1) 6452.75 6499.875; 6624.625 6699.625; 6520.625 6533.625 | -0.05 mag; 10.1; 10.4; 9.78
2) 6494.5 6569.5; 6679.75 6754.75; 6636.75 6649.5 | -0.02 mag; 10.7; 10.3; 9.77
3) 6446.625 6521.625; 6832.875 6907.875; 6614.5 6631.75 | 0.00 mag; 10.3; 10.4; 10.4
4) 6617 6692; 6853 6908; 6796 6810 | 0.00 mag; 9.91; 10.2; 10.4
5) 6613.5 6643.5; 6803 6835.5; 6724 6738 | 0.02 mag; 10.4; 9.98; 10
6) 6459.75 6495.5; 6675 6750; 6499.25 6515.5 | -0.11 mag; 10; 11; 9.71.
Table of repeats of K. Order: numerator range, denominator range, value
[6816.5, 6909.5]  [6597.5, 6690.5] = 1.10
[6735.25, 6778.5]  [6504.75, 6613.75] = 1.06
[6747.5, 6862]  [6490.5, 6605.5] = 1.06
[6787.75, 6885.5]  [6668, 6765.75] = 1.08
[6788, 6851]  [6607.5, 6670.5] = 1.05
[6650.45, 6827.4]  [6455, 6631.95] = 1.02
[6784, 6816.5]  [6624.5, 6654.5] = 1.03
